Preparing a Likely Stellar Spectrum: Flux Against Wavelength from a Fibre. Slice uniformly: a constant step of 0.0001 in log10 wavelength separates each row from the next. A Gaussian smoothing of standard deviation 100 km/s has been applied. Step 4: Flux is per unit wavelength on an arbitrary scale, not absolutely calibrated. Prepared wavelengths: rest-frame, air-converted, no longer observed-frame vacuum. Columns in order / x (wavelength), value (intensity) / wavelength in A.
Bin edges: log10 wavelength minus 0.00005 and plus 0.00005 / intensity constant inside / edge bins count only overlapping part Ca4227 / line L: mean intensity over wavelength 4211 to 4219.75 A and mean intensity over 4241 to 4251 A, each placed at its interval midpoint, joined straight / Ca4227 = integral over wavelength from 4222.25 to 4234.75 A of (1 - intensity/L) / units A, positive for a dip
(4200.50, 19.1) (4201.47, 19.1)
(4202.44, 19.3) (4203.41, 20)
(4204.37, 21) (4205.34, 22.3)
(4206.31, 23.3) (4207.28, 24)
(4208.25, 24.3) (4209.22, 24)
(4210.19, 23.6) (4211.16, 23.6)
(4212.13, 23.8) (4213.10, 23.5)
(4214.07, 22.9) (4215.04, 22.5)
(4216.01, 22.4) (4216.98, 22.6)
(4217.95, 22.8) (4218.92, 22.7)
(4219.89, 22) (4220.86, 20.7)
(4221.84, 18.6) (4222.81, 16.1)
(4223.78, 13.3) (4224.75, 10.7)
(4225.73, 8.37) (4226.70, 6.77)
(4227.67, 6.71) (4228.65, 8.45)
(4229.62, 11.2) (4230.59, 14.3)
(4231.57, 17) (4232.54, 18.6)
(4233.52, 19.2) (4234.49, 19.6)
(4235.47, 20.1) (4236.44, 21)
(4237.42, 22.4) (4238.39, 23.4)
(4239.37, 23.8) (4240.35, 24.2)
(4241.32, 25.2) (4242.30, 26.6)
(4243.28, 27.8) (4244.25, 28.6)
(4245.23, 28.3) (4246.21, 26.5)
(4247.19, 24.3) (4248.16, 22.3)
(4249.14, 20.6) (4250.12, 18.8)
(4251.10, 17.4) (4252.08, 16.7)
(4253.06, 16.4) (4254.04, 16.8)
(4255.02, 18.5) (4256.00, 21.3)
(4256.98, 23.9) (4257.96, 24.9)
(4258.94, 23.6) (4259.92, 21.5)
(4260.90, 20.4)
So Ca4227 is 5.6 A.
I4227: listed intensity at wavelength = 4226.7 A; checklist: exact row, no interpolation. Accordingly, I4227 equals 6.77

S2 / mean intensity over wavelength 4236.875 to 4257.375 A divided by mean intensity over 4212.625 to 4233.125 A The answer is 1.34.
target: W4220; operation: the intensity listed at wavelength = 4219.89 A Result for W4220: 22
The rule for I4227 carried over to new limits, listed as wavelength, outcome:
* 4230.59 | 14.3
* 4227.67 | 6.71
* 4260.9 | 20.4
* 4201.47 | 19.1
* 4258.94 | 23.6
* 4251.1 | 17.4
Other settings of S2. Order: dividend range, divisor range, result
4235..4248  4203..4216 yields 1.08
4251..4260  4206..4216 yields 0.86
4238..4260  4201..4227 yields 1.12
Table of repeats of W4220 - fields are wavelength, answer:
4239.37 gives 23.8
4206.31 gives 23.3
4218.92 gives 22.7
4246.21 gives 26.5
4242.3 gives 26.6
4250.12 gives 18.8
